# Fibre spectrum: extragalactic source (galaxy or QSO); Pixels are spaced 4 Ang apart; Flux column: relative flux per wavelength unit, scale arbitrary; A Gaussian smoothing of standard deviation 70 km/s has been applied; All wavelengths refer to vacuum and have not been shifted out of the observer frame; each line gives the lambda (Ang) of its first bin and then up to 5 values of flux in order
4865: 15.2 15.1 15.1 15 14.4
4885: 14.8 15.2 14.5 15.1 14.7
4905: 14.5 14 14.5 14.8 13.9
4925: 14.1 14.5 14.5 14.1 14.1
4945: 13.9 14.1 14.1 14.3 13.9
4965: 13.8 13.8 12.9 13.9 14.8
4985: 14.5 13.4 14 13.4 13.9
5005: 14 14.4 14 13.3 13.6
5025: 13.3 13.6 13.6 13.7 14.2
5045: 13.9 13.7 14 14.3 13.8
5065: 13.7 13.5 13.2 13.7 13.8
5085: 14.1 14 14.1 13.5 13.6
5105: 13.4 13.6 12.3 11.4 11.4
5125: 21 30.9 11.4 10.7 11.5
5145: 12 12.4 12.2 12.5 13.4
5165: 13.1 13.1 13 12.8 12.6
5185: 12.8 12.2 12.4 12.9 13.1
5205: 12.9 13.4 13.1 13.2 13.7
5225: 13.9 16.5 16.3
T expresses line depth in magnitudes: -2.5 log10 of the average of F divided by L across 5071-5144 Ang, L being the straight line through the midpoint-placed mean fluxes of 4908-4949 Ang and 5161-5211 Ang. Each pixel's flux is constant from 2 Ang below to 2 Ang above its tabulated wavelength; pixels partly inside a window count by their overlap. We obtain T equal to -0.08 mag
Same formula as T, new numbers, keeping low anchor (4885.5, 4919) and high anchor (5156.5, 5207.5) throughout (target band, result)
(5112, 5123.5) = 0.10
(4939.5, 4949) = 0.03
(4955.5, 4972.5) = 0.03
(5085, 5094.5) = -0.05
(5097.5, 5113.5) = 0.00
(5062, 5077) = 0.00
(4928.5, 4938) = 0.01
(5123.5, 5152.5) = -0.17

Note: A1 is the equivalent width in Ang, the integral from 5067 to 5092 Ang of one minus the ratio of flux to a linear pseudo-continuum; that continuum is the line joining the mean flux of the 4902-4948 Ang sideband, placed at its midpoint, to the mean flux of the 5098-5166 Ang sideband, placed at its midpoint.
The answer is 0.5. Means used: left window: 14.3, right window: 13.9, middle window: 13.7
